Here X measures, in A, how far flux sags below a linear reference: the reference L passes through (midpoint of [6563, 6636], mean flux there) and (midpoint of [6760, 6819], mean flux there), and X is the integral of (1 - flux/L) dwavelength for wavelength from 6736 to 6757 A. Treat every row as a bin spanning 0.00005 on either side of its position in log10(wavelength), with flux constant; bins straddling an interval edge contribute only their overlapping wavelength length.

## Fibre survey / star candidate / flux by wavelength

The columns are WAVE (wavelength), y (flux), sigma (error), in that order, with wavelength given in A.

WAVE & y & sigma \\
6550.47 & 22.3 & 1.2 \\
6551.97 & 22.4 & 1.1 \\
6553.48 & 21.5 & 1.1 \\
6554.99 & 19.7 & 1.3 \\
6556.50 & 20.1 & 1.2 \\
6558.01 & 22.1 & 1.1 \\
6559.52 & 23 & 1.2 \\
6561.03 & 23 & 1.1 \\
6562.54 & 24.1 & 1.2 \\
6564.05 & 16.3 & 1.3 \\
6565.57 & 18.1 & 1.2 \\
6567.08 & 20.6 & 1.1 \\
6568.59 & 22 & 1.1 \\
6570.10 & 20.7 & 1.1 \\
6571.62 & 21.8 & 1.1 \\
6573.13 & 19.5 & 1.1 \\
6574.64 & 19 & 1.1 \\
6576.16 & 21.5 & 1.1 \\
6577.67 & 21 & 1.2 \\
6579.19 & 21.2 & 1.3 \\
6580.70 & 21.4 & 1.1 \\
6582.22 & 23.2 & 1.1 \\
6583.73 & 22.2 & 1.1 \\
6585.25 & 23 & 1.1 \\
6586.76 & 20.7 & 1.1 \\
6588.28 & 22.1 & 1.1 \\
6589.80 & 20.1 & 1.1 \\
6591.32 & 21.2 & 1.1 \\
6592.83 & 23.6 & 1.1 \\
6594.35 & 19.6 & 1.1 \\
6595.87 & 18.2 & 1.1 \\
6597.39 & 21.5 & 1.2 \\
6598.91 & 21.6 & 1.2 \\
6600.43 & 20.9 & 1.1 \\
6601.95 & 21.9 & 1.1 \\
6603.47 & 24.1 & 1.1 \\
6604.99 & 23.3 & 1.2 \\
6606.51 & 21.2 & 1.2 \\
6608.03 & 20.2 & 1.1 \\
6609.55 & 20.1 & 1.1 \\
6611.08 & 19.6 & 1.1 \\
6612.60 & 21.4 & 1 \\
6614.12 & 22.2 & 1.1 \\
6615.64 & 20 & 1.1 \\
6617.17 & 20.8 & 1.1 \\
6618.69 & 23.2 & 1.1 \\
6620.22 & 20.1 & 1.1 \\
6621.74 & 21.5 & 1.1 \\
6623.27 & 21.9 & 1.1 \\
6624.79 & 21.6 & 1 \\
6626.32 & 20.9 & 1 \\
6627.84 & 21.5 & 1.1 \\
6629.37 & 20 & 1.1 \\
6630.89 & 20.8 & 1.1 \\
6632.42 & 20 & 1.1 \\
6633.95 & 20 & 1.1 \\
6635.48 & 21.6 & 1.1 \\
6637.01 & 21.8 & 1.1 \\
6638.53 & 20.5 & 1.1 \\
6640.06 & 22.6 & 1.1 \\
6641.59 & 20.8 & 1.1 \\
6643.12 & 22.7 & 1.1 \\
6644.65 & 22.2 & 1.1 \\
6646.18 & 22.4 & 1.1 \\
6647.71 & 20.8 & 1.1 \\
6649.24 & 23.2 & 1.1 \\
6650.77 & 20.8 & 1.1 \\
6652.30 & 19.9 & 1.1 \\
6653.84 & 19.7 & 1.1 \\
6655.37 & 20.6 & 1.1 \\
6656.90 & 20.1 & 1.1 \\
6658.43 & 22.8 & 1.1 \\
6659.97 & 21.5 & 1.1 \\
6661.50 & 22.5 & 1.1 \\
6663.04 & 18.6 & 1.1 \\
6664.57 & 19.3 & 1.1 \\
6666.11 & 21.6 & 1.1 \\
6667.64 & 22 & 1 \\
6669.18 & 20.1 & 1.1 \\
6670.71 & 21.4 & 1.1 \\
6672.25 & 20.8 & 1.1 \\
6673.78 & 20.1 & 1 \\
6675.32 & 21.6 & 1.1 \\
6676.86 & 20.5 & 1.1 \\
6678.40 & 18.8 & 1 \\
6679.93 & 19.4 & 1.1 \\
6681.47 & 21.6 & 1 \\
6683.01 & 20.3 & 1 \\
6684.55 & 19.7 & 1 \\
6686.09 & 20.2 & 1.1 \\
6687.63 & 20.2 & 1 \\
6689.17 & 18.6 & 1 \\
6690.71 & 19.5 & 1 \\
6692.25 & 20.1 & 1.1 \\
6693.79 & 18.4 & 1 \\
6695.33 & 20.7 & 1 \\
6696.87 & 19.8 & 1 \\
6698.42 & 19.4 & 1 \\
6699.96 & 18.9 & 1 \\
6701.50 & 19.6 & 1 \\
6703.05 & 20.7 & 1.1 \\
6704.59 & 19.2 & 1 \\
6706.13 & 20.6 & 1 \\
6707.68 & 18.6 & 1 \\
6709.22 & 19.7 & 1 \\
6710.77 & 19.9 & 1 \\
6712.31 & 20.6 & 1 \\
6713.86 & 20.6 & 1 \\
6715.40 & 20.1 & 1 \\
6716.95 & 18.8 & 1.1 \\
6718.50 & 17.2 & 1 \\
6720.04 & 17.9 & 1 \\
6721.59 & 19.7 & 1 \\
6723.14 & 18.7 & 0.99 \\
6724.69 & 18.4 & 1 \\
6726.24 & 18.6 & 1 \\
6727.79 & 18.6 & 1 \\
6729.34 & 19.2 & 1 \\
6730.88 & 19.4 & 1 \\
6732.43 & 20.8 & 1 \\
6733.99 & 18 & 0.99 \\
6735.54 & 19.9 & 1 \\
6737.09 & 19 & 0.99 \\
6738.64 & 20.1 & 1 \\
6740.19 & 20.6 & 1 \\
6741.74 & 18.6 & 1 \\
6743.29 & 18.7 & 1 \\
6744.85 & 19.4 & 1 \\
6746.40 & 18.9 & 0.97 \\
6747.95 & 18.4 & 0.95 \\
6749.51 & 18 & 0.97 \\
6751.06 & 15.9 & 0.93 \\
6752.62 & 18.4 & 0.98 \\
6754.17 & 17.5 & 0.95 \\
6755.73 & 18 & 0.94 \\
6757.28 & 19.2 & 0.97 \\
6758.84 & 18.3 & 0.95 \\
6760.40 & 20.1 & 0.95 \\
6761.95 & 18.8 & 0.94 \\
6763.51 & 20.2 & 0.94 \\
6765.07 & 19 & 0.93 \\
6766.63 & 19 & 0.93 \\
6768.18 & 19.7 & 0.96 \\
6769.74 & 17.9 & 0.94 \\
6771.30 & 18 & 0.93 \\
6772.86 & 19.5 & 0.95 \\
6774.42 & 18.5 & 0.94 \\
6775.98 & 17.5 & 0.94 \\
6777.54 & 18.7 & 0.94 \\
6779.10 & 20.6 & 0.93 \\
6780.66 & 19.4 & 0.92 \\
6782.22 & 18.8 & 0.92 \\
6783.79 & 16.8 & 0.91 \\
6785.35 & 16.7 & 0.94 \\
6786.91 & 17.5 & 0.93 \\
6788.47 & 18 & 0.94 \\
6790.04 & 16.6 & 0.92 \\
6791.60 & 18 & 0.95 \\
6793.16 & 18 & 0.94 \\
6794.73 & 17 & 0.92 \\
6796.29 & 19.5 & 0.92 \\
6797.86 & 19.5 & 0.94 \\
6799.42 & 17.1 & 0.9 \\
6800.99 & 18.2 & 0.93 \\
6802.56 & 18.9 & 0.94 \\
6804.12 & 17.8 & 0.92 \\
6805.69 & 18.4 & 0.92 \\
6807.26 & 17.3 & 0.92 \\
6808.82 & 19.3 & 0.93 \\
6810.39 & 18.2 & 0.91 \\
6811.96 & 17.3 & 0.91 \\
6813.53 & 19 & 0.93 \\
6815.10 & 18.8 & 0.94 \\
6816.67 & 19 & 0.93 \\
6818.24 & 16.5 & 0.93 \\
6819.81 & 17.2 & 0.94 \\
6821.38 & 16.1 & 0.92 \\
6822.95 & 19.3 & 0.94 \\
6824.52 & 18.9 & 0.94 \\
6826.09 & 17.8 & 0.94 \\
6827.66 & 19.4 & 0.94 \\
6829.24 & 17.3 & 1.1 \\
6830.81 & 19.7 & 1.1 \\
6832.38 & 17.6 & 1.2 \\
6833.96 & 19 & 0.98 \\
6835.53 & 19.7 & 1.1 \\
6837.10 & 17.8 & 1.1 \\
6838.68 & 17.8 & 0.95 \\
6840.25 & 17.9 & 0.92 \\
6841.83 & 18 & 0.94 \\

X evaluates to 0.42 A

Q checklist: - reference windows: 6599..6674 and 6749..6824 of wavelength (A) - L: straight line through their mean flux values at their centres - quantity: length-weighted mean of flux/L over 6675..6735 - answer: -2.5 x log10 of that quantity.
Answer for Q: 0.02 mag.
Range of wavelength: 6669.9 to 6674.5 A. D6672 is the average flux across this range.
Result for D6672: 20.8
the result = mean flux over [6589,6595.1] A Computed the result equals 21.1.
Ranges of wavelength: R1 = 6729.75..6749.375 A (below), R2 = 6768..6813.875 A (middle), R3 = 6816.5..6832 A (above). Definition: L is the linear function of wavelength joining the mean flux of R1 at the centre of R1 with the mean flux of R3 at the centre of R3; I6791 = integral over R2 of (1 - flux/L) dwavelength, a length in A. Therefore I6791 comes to 0.8 A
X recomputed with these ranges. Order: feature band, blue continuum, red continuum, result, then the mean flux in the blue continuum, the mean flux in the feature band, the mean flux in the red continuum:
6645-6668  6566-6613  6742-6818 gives -0.9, 21.2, 21.1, 18.4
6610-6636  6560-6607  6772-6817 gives -0.4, 21.3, 21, 18.3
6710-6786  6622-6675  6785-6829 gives 1.2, 21.1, 18.9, 18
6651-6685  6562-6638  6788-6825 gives -0.9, 21.1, 20.6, 18.1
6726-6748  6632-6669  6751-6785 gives 0.1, 21.2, 19.3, 18.7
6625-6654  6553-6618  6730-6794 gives -1.2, 21.1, 21.2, 18.6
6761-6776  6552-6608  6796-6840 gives 0.0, 21.3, 18.9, 18.3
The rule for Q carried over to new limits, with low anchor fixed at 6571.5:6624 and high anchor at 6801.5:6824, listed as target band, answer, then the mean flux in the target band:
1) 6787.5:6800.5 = 0.02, 18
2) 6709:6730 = 0.02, 19.1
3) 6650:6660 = -0.02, 20.7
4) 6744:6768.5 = 0.02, 18.7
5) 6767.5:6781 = -0.01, 18.8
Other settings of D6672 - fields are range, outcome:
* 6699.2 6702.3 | 19.2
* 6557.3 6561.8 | 22.7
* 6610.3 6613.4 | 20.5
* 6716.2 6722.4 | 18.4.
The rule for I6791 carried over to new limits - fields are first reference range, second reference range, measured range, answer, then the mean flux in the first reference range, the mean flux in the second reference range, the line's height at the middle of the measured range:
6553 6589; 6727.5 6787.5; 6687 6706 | -0.07 A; 21.2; 18.8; 19.5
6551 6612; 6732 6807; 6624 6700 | -2.32 A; 21.2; 18.5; 20.1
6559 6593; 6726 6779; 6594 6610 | -0.25 A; 21.2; 18.9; 20.9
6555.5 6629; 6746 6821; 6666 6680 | -0.46 A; 21.2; 18.3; 20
